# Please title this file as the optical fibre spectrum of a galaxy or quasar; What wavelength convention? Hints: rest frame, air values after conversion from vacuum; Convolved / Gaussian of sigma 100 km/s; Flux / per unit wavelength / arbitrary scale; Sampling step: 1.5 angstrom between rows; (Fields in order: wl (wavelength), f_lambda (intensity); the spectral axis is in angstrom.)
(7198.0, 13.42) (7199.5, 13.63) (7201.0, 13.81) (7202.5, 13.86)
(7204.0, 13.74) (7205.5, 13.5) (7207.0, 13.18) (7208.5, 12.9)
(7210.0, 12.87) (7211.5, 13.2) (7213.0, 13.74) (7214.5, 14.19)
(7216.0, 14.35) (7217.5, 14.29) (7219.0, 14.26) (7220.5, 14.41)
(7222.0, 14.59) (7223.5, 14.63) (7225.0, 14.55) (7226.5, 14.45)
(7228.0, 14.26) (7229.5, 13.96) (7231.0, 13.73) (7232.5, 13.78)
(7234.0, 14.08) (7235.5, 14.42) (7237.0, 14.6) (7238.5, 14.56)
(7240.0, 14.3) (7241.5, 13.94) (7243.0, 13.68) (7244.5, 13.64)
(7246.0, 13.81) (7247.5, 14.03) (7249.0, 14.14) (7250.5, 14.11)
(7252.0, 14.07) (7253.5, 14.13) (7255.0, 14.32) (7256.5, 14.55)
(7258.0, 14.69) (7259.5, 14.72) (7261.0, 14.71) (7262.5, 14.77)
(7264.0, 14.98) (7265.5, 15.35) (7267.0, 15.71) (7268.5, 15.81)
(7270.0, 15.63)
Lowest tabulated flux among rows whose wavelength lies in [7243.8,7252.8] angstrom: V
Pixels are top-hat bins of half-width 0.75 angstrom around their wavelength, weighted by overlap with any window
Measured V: 13.64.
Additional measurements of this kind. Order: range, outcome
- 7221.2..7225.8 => 14.55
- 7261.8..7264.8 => 14.77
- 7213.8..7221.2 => 14.19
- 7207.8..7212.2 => 12.87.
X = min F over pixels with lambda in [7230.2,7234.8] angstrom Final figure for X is 13.73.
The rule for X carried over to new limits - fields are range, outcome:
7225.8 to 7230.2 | 13.96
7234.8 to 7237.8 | 14.42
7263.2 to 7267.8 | 14.98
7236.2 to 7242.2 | 13.94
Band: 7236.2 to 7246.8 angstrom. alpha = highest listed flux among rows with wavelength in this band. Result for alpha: 14.6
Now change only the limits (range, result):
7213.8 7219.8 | 14.35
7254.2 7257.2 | 14.55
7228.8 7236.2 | 14.42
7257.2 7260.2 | 14.72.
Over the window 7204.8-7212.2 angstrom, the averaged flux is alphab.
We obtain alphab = 13.1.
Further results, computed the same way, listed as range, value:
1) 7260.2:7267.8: 15.1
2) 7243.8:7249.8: 13.9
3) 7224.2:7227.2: 14.5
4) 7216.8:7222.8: 14.4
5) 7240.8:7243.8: 13.8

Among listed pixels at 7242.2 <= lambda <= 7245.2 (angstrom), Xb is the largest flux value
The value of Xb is 13.68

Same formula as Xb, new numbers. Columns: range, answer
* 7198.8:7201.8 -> 13.81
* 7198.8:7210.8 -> 13.86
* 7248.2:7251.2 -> 14.14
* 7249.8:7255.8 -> 14.32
